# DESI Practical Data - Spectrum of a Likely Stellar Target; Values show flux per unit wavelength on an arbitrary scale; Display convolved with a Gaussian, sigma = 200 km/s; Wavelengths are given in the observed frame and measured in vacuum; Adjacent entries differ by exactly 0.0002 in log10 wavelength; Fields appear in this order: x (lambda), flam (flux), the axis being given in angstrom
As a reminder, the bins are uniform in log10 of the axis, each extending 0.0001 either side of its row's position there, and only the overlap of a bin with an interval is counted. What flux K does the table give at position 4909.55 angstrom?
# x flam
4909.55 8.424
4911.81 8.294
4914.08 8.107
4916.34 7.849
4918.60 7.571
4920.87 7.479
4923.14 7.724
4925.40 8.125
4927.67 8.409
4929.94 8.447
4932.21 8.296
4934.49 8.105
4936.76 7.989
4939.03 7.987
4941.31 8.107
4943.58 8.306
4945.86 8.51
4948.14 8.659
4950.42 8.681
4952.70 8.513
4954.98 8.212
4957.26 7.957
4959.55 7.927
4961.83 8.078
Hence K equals 8.424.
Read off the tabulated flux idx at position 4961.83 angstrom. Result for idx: 8.078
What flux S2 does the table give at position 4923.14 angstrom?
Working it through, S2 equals 7.724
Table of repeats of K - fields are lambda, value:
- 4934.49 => 8.105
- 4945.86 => 8.51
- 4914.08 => 8.107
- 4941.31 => 8.107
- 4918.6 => 7.571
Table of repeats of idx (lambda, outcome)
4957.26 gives 7.957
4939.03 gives 7.987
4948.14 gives 8.659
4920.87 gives 7.479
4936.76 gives 7.989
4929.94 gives 8.447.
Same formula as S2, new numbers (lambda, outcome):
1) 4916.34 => 7.849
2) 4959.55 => 7.927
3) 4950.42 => 8.681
